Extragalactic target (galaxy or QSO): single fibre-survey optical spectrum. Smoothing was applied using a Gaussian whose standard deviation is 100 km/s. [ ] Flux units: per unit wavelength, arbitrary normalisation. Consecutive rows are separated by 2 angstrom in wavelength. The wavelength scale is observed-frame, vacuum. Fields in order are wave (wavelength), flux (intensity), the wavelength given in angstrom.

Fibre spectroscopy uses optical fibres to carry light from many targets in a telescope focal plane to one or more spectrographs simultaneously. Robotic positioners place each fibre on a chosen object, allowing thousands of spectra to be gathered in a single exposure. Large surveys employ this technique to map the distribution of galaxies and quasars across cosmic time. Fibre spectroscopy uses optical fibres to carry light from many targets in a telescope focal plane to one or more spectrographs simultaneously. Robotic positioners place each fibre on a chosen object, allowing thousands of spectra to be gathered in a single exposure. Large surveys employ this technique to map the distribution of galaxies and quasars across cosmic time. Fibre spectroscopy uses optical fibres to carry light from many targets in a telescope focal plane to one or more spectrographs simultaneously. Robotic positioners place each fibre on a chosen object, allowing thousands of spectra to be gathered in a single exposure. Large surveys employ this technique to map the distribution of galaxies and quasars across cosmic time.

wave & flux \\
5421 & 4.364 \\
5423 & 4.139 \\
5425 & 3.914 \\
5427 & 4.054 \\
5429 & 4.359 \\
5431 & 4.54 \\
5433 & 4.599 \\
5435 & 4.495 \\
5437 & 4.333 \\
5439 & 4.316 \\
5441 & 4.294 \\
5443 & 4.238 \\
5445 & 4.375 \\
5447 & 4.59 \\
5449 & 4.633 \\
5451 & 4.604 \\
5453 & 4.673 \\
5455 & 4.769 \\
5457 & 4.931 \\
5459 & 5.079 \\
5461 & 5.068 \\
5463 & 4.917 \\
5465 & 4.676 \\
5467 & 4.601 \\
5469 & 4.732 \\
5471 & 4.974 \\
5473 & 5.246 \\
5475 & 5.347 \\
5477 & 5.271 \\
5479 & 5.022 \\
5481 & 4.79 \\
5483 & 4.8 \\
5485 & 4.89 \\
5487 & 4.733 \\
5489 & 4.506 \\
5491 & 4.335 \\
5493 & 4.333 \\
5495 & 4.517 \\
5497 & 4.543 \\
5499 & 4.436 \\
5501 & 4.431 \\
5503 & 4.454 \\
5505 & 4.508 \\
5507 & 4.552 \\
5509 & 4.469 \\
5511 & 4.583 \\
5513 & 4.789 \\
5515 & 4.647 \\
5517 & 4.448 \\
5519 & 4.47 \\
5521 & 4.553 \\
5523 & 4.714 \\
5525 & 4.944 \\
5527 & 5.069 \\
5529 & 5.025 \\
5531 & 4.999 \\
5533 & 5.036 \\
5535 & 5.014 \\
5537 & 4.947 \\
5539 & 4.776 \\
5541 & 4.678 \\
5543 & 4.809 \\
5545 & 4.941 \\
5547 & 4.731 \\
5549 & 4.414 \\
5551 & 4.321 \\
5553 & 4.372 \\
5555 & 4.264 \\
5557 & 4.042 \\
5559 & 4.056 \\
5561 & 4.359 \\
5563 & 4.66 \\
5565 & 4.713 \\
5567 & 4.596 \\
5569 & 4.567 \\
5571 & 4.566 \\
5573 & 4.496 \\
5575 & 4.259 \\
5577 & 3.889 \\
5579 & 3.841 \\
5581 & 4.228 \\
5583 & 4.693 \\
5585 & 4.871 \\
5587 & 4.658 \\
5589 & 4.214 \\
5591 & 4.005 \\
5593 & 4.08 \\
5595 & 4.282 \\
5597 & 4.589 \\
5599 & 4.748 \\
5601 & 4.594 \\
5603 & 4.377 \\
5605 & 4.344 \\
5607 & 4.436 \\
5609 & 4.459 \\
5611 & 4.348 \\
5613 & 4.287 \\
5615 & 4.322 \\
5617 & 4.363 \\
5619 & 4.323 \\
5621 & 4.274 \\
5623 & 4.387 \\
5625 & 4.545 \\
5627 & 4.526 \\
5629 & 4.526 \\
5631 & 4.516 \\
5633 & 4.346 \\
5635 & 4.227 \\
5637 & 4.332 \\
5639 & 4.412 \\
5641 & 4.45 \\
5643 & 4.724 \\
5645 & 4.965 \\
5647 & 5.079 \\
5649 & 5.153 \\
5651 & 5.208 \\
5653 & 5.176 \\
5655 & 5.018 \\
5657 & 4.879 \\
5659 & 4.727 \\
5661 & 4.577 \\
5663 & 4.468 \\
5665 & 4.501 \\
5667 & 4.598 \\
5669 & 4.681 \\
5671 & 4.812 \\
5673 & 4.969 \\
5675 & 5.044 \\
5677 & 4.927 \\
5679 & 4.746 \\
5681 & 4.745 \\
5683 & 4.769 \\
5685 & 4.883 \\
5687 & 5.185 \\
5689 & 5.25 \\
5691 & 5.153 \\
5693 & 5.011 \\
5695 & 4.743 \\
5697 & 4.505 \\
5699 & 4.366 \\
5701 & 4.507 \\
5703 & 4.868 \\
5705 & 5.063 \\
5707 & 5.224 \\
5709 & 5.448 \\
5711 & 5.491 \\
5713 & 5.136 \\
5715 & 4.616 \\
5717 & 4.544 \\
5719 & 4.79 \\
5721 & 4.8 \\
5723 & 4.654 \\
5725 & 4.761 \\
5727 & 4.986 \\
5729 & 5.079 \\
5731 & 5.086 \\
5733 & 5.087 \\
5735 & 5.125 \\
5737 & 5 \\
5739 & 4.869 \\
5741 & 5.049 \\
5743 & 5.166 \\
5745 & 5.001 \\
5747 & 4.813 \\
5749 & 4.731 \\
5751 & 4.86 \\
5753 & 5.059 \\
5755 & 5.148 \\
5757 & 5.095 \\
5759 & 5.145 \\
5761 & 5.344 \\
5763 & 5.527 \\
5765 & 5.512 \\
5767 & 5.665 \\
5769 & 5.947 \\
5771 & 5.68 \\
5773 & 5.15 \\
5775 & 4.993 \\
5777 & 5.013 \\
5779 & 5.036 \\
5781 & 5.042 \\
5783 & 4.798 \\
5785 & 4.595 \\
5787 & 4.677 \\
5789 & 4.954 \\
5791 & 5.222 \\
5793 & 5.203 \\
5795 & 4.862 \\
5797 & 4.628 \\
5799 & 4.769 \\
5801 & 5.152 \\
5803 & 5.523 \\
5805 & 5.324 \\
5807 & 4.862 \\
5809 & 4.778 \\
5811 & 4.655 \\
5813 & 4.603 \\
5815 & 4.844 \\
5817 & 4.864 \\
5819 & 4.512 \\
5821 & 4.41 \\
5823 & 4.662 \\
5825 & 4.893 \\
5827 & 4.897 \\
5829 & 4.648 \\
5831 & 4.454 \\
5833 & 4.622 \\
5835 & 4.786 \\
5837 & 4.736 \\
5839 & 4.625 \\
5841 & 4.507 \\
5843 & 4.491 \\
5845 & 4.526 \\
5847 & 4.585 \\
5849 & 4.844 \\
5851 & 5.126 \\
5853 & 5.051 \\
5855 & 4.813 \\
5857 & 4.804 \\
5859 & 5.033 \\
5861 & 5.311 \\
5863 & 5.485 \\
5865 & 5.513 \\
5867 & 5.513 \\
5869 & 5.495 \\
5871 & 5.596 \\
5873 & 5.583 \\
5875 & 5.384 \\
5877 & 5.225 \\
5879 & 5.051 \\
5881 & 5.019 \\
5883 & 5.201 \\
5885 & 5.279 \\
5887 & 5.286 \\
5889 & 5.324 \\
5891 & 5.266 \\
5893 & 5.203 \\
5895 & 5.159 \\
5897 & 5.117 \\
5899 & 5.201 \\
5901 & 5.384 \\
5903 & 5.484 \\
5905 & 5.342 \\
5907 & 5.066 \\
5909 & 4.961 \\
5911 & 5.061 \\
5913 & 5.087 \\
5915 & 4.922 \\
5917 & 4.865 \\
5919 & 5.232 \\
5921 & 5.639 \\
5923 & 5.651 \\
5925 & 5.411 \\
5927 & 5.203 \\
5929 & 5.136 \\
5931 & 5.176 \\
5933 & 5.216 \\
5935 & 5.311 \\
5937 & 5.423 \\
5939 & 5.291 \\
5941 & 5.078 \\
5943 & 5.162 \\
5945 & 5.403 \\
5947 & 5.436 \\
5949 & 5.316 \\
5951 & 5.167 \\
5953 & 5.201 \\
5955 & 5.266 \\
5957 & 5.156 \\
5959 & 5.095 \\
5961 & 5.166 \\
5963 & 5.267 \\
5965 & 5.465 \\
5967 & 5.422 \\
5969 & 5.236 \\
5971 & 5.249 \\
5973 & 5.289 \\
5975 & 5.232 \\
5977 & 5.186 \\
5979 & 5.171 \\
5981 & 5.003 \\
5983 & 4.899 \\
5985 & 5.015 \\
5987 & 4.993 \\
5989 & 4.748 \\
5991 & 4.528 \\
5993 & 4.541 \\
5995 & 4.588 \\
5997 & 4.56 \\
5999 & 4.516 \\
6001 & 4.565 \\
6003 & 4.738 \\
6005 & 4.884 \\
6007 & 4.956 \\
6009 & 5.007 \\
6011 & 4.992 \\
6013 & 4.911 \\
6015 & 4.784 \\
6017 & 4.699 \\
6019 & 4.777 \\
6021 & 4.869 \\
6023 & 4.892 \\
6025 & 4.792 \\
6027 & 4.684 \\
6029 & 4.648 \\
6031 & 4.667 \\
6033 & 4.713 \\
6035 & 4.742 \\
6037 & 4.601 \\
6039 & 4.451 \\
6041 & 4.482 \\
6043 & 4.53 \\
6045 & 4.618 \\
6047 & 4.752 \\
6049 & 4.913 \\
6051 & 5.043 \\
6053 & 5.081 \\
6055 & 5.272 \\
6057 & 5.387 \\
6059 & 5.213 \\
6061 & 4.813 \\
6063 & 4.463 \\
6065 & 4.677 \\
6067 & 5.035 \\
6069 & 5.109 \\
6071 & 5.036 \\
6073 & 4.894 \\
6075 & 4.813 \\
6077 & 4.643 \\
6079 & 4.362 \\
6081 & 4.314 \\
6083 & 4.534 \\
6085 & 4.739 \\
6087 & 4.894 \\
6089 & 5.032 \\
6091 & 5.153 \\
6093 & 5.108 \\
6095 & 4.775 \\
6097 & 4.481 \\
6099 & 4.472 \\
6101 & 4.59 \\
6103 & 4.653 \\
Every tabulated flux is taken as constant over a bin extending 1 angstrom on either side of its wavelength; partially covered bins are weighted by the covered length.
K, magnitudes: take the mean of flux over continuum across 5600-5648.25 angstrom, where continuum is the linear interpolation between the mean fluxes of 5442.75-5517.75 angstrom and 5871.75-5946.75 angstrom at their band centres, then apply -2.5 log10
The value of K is 0.10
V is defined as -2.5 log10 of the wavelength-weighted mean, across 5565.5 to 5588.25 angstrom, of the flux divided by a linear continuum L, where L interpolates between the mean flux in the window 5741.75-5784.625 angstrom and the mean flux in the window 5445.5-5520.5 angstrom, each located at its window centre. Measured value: 0.10 mag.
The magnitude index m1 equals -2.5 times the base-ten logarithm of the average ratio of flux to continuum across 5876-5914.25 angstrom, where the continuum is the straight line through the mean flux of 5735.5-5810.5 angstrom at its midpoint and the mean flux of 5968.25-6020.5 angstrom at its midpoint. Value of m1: -0.05 mag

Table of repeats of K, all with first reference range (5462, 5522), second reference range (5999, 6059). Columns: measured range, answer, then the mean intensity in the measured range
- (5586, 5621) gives 0.08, 4.38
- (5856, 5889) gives -0.11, 5.3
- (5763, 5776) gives -0.16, 5.49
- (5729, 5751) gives -0.06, 4.99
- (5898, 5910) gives -0.10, 5.24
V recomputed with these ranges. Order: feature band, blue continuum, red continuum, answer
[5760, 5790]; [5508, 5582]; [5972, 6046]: -0.11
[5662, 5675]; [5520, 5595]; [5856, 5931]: 0.02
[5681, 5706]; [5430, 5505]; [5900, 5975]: 0.02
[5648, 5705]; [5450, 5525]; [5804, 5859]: -0.03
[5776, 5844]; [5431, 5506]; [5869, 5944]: 0.07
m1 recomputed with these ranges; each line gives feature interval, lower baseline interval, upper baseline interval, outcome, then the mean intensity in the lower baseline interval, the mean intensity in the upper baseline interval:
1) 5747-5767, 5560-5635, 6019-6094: -0.14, 4.41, 4.81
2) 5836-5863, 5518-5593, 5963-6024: -0.01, 4.56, 4.93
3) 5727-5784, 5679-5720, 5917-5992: -0.04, 4.91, 5.21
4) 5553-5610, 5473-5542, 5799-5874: 0.09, 4.73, 4.92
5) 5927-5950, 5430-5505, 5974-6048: -0.11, 4.68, 4.78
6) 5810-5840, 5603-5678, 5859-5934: 0.09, 4.62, 5.27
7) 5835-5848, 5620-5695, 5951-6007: 0.07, 4.75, 5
